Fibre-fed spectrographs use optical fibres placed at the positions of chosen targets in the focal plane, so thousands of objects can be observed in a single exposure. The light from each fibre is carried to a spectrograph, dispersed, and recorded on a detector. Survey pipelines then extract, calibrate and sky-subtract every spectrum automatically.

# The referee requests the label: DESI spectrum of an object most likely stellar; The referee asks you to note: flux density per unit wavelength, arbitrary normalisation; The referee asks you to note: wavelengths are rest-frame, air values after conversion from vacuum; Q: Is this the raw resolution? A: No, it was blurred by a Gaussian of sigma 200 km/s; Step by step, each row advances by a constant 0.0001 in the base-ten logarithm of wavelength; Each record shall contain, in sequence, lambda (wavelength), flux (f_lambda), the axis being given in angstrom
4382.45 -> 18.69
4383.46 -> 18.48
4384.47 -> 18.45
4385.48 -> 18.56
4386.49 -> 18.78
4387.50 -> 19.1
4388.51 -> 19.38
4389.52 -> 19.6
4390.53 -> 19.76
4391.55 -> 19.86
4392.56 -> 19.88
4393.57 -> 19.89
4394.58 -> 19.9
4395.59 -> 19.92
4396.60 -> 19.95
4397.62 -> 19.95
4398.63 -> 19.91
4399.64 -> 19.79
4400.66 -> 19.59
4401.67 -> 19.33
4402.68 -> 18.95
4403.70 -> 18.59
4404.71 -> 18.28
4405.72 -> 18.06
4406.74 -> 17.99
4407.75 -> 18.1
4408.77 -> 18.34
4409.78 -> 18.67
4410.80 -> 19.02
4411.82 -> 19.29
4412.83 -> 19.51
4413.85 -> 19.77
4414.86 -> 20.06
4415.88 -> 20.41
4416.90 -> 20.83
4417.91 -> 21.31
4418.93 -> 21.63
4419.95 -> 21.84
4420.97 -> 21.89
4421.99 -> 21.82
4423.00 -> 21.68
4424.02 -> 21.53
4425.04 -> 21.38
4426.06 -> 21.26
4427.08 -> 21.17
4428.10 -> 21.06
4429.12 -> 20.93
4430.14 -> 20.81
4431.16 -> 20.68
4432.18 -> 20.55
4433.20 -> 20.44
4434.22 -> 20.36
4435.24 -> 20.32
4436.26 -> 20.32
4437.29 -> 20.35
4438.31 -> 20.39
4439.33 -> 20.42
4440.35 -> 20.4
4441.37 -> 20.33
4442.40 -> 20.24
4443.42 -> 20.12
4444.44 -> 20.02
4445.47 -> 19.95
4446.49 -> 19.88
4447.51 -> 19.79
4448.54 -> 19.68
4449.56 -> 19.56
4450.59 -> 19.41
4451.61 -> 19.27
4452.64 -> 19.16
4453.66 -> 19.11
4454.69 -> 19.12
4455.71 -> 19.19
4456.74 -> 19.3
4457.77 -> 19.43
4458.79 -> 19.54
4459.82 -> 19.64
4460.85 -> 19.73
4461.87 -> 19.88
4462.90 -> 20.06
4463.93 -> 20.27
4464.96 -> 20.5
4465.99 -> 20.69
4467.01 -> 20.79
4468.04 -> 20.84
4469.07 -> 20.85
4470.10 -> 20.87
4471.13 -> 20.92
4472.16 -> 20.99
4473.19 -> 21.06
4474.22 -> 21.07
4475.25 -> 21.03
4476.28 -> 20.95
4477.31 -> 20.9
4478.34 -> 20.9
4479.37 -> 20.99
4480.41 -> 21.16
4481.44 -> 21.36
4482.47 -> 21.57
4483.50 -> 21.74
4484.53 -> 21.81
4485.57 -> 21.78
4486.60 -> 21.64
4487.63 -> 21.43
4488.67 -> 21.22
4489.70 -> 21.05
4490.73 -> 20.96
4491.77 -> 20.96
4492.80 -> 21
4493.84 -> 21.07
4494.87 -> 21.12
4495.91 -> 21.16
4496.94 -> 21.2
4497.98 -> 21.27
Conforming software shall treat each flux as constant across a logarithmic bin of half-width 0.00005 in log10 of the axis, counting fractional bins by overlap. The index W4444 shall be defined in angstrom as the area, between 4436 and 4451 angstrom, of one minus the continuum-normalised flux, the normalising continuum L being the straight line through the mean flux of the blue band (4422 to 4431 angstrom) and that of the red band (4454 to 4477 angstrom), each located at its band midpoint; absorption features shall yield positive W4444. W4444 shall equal 0.6 angstrom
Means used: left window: 21.2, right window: 20.3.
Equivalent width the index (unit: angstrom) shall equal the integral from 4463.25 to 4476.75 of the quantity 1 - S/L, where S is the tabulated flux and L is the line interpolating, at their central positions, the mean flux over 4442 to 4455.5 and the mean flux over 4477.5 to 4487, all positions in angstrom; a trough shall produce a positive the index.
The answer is -0.04 angstrom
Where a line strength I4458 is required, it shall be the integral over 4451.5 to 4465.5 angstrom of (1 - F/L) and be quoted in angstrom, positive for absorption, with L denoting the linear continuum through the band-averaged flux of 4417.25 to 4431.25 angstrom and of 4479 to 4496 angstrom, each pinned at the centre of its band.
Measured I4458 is 1.1 angstrom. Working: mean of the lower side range 21.4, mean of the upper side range 21.3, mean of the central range 19.6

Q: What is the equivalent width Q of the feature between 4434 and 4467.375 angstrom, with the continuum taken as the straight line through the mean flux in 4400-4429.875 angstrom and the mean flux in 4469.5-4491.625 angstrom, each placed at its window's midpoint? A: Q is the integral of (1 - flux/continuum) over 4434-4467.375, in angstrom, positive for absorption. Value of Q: 1.3 angstrom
